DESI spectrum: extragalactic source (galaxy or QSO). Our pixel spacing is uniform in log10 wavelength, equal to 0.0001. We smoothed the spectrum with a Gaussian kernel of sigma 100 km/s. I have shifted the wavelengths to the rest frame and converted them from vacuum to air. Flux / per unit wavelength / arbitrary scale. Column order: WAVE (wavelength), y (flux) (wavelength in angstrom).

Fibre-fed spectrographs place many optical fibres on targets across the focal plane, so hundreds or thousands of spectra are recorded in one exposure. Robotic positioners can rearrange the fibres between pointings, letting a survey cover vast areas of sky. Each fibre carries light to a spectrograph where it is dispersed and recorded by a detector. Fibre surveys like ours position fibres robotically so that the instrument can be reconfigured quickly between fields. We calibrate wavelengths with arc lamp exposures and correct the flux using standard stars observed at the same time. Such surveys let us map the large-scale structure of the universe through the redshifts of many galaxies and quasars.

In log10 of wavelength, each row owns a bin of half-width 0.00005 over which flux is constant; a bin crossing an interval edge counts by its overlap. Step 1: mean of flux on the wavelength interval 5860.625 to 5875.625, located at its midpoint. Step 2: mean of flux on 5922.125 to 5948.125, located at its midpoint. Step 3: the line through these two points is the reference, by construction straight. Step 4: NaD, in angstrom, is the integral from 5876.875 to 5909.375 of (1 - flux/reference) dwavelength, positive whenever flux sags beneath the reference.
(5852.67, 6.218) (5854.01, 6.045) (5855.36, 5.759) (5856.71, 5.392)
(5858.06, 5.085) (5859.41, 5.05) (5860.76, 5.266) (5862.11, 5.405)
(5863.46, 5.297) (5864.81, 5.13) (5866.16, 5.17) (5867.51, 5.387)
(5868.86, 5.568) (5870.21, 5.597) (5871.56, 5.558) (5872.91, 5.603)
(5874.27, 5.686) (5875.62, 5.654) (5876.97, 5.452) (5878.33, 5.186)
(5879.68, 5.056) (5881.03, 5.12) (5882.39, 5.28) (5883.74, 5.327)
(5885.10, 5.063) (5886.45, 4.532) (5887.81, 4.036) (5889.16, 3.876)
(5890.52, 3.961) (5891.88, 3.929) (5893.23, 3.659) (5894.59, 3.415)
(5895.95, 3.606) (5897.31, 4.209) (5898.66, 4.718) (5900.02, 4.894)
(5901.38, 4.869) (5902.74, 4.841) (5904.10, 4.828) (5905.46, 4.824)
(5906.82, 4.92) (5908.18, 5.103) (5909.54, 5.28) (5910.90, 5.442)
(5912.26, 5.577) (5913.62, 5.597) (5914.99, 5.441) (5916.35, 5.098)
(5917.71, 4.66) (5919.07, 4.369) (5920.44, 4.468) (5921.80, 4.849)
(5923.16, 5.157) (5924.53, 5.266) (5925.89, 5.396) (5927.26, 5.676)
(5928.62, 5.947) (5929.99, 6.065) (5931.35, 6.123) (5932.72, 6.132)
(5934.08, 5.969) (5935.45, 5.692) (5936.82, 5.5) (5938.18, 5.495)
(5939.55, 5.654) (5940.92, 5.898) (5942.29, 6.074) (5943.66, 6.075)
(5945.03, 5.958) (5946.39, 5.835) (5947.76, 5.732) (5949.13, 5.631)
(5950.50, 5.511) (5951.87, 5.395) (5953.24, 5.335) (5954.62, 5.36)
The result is 5.6 angstrom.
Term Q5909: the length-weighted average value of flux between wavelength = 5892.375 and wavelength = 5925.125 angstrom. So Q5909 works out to 4.79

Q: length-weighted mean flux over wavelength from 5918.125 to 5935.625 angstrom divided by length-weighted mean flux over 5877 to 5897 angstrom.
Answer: 1.22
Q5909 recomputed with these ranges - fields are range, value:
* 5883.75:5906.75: 4.37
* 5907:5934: 5.36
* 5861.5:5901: 4.87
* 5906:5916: 5.32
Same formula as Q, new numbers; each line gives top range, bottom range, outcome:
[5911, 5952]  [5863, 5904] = 1.14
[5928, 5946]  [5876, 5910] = 1.27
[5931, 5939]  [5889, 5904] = 1.38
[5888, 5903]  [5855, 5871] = 0.78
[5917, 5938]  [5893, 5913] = 1.15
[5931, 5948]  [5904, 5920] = 1.15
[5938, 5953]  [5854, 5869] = 1.08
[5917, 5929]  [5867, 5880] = 0.92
